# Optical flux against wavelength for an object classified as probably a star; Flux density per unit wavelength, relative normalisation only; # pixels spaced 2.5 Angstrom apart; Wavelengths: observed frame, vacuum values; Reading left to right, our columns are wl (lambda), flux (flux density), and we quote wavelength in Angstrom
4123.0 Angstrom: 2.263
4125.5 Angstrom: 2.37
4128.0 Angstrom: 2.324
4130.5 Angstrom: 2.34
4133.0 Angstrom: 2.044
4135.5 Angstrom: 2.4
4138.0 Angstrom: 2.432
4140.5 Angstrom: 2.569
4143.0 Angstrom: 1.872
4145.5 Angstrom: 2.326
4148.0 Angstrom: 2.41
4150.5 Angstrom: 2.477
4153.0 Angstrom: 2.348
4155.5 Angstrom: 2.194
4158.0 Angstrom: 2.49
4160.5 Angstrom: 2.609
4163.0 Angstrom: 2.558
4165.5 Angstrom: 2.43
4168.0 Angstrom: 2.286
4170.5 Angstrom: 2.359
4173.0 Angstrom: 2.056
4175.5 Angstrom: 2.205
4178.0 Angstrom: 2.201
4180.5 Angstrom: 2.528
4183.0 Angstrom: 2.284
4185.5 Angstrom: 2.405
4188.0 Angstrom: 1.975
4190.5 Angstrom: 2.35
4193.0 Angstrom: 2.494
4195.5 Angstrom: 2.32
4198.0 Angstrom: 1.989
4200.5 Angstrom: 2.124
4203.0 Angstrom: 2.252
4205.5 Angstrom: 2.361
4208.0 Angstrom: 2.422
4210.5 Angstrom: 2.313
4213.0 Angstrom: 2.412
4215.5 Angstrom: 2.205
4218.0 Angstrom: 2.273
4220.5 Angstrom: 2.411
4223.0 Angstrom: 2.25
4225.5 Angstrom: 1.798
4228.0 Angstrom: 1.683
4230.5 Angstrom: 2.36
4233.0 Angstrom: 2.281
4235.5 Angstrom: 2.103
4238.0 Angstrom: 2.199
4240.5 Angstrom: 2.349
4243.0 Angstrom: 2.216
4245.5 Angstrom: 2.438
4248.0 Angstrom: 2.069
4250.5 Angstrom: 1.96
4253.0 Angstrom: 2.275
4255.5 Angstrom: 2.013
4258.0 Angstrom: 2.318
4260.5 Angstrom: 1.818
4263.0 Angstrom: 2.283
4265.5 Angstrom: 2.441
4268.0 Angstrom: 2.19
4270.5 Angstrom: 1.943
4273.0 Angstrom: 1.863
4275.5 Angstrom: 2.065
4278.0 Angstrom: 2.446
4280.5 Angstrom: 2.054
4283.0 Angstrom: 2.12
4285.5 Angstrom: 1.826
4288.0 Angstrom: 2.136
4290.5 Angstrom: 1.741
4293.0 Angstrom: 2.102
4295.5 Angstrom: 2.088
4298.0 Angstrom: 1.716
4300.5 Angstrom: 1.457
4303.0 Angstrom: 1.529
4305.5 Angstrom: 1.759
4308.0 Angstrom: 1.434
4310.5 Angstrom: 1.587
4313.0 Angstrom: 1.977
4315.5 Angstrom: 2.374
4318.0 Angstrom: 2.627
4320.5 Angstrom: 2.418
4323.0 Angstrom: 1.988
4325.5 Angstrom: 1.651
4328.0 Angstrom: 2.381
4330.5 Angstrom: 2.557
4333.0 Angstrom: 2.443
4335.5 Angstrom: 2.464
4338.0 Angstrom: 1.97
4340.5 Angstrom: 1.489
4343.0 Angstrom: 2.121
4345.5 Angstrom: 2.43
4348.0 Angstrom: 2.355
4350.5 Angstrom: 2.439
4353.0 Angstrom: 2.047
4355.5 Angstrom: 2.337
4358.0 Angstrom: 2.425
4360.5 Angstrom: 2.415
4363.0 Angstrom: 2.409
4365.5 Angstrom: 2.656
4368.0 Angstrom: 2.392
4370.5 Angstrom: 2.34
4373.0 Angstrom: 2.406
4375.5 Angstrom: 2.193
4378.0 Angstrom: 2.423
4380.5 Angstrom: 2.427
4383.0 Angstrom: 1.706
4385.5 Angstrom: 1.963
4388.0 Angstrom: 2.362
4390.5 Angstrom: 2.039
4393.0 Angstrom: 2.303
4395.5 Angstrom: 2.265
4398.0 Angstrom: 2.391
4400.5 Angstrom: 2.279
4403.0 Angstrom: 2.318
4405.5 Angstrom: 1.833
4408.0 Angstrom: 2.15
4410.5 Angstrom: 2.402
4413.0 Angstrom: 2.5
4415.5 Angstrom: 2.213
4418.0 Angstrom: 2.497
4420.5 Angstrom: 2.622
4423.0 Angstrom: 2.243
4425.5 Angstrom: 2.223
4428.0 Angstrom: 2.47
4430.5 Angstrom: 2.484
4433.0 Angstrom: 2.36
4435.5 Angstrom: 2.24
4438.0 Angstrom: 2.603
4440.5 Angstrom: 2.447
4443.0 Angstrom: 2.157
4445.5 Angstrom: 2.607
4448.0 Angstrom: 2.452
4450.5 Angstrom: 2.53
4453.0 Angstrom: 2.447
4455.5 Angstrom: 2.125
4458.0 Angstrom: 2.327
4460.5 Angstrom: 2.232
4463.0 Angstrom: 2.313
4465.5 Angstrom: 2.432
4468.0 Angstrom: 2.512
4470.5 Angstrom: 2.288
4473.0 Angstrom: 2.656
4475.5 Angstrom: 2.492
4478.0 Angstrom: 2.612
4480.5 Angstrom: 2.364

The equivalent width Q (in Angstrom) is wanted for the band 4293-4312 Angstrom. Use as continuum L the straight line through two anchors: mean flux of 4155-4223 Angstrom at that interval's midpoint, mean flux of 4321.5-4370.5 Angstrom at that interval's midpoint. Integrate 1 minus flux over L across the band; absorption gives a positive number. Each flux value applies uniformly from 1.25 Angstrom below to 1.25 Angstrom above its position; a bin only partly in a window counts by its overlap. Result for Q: 4.9 Angstrom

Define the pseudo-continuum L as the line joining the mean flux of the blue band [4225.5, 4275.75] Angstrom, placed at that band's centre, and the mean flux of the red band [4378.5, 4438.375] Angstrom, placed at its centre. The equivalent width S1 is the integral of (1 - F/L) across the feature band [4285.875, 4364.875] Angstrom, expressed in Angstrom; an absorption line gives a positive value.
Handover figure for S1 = 4.1 Angstrom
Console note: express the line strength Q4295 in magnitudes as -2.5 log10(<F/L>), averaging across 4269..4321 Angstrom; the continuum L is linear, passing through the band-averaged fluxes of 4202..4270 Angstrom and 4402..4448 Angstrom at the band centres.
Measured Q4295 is 0.15 mag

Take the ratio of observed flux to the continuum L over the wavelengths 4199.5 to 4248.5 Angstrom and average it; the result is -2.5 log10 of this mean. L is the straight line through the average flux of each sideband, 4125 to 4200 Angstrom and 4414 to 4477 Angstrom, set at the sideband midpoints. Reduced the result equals 0.051 mag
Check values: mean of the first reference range 2.32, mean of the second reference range 2.4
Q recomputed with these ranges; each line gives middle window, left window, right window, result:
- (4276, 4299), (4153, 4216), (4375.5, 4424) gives 2.59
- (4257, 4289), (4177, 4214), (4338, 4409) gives 2.23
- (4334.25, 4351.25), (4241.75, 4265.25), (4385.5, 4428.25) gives 0.48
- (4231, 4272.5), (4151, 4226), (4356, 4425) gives 2.25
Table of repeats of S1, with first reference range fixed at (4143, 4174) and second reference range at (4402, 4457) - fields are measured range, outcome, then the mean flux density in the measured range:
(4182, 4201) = 0.9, 2.25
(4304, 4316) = 2.9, 1.79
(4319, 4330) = 1.0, 2.15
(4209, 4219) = 0.2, 2.3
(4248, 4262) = 1.7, 2.08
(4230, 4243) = 0.6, 2.25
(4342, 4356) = 0.4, 2.29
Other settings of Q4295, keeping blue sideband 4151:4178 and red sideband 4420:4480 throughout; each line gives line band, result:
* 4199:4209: 0.04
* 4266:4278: 0.14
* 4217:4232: 0.11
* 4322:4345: 0.12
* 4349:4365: 0.01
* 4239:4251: 0.07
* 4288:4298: 0.21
